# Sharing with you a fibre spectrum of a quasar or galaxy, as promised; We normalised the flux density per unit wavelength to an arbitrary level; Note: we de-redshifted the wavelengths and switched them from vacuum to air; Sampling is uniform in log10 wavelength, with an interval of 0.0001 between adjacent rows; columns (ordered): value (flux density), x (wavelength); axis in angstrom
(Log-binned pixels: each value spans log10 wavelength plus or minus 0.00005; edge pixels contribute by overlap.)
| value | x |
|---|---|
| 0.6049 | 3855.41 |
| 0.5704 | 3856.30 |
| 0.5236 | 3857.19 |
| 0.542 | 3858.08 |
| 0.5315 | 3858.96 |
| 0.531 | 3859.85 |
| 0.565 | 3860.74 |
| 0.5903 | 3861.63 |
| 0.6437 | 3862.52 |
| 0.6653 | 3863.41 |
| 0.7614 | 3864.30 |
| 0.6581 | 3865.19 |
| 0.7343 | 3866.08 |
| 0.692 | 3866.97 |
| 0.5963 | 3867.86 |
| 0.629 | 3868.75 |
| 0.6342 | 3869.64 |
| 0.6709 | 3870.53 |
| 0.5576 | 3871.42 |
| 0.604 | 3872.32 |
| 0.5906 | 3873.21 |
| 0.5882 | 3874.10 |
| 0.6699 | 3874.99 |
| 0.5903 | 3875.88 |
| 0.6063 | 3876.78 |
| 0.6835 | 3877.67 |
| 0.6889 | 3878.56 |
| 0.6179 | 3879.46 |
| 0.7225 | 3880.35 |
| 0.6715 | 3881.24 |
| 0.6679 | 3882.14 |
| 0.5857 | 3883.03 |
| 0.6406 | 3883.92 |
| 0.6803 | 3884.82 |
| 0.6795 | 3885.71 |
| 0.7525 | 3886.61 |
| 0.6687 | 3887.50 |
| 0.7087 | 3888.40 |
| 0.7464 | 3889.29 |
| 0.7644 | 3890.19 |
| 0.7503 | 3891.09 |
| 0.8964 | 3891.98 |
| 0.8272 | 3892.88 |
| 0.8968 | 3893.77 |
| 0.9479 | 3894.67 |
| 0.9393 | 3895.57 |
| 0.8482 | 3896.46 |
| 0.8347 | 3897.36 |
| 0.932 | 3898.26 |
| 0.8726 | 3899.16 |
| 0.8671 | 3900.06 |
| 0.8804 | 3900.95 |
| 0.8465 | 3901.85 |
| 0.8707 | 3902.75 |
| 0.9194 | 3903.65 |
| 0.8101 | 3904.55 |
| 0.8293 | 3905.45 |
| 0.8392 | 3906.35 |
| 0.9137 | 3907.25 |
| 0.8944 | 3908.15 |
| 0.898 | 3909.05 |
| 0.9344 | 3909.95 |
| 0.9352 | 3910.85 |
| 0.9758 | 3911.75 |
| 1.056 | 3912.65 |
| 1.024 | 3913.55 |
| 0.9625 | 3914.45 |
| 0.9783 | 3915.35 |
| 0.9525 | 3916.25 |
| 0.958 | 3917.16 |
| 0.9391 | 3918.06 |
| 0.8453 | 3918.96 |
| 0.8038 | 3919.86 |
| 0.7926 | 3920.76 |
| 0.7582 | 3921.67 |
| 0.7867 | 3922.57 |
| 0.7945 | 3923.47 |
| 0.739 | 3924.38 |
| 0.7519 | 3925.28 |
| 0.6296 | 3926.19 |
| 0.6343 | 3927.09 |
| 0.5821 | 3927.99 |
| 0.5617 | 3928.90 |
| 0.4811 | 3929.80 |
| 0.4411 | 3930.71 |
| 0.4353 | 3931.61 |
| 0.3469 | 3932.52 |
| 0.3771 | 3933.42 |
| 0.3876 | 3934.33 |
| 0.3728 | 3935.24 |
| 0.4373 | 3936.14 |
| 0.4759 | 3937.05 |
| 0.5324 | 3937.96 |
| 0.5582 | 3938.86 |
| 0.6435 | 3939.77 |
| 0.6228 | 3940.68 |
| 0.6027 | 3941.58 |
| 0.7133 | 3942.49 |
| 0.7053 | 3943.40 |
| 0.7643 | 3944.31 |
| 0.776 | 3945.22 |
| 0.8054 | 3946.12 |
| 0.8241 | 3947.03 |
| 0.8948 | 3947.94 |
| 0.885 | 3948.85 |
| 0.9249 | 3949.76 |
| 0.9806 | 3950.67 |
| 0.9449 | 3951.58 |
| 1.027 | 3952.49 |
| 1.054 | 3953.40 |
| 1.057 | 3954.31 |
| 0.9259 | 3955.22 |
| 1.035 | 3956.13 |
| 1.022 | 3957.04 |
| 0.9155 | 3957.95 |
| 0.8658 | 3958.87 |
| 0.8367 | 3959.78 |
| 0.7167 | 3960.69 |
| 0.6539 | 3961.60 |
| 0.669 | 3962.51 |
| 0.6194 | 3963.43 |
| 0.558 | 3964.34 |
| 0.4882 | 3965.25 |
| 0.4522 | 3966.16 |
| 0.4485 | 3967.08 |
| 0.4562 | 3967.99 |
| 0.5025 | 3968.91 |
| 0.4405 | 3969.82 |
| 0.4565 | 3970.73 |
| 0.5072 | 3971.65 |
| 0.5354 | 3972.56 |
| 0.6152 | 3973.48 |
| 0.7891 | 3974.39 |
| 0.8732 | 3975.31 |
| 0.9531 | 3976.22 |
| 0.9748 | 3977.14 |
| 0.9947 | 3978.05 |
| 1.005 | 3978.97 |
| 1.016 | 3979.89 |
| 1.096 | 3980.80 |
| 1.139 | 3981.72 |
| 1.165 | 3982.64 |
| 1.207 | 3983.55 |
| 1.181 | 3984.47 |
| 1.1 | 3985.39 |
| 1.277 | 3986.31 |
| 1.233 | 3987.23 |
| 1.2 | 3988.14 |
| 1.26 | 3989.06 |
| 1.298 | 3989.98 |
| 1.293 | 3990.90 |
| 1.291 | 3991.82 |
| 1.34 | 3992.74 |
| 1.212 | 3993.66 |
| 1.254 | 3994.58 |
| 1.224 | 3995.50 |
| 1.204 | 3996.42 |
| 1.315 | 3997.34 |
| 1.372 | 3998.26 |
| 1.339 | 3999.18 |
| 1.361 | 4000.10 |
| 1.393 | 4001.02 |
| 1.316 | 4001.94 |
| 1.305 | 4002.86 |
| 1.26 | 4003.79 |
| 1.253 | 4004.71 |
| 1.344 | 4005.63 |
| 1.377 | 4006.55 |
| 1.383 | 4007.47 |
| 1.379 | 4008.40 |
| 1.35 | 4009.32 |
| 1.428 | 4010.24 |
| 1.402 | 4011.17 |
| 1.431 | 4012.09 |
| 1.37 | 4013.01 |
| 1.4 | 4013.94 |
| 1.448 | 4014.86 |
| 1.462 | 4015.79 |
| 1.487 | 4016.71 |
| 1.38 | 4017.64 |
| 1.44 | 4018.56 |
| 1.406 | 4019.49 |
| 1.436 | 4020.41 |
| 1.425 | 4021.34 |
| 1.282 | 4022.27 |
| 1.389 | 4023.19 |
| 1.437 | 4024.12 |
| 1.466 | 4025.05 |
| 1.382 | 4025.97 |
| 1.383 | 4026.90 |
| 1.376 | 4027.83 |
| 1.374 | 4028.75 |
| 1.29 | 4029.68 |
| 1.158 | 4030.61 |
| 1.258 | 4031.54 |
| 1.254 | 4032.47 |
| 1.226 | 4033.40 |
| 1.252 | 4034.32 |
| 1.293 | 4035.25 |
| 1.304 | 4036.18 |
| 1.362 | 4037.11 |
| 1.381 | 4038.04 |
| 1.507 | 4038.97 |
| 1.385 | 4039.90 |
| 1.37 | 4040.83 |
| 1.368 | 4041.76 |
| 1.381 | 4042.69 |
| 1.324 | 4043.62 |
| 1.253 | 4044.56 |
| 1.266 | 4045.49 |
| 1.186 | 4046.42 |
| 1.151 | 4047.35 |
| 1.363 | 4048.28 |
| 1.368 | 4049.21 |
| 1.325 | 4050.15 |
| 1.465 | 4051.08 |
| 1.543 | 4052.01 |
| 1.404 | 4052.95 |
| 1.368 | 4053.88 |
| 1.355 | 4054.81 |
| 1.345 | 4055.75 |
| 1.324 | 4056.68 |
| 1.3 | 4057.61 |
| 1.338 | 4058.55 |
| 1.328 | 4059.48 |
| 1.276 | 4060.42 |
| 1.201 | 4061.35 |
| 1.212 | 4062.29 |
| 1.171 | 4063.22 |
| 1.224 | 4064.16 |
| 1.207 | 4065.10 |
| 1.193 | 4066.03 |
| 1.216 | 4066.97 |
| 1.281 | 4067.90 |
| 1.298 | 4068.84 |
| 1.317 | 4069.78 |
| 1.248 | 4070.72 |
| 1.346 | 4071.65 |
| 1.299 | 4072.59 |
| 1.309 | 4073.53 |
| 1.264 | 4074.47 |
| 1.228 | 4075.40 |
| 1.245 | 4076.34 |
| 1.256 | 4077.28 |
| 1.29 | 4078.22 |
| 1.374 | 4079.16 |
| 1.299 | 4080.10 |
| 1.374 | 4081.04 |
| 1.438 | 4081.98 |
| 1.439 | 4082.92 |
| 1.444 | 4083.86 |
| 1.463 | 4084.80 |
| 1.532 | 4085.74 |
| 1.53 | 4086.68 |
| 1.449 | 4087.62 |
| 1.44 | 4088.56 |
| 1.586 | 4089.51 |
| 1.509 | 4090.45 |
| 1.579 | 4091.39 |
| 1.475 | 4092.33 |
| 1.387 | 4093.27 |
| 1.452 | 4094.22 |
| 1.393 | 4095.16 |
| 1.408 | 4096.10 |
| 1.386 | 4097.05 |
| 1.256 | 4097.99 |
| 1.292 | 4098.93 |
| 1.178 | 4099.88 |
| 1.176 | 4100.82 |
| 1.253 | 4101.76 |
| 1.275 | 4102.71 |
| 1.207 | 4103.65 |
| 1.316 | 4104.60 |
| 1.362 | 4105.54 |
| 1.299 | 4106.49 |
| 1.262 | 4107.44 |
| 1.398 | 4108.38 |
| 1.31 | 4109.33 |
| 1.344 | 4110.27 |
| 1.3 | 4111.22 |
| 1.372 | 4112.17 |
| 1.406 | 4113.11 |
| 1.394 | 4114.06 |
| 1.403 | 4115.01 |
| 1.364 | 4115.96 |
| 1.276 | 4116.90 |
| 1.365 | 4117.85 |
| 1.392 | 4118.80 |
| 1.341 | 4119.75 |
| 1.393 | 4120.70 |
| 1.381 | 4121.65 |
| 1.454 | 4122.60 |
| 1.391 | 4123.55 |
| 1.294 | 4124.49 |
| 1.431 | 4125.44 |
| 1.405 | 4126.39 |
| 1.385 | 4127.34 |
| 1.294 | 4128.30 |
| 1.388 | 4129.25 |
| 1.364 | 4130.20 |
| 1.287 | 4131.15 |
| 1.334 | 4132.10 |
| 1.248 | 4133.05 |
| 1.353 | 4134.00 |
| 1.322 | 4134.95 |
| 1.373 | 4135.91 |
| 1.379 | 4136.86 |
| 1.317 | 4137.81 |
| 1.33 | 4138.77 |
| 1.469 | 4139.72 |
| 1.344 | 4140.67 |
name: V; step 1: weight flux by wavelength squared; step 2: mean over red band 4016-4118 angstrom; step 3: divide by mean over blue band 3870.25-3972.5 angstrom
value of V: 2.0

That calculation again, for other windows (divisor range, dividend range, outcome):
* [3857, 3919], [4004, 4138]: 1.94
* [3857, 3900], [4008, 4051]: 2.11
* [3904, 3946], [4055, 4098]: 2.01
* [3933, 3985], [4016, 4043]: 1.84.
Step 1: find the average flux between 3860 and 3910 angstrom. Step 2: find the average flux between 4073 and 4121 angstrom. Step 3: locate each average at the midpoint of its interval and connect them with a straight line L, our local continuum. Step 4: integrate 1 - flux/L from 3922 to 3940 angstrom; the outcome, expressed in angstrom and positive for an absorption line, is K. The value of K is 6.68 angstrom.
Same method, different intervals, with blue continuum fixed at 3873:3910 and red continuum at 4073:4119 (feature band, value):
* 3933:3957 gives 4.8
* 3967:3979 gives 4.0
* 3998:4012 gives -3.2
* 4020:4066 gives -4.5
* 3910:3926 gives -0.6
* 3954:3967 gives 2.8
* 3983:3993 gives -1.8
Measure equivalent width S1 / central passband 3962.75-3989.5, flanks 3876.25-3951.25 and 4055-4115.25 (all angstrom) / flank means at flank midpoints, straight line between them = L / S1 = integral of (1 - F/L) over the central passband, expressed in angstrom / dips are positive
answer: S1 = 3.5 angstrom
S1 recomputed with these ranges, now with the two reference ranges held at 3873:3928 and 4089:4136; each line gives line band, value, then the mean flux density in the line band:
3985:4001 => -3.52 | 1.27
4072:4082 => -0.30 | 1.3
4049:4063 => -1.54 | 1.34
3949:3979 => 6.21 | 0.764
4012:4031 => -4.67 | 1.39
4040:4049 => -0.95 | 1.3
